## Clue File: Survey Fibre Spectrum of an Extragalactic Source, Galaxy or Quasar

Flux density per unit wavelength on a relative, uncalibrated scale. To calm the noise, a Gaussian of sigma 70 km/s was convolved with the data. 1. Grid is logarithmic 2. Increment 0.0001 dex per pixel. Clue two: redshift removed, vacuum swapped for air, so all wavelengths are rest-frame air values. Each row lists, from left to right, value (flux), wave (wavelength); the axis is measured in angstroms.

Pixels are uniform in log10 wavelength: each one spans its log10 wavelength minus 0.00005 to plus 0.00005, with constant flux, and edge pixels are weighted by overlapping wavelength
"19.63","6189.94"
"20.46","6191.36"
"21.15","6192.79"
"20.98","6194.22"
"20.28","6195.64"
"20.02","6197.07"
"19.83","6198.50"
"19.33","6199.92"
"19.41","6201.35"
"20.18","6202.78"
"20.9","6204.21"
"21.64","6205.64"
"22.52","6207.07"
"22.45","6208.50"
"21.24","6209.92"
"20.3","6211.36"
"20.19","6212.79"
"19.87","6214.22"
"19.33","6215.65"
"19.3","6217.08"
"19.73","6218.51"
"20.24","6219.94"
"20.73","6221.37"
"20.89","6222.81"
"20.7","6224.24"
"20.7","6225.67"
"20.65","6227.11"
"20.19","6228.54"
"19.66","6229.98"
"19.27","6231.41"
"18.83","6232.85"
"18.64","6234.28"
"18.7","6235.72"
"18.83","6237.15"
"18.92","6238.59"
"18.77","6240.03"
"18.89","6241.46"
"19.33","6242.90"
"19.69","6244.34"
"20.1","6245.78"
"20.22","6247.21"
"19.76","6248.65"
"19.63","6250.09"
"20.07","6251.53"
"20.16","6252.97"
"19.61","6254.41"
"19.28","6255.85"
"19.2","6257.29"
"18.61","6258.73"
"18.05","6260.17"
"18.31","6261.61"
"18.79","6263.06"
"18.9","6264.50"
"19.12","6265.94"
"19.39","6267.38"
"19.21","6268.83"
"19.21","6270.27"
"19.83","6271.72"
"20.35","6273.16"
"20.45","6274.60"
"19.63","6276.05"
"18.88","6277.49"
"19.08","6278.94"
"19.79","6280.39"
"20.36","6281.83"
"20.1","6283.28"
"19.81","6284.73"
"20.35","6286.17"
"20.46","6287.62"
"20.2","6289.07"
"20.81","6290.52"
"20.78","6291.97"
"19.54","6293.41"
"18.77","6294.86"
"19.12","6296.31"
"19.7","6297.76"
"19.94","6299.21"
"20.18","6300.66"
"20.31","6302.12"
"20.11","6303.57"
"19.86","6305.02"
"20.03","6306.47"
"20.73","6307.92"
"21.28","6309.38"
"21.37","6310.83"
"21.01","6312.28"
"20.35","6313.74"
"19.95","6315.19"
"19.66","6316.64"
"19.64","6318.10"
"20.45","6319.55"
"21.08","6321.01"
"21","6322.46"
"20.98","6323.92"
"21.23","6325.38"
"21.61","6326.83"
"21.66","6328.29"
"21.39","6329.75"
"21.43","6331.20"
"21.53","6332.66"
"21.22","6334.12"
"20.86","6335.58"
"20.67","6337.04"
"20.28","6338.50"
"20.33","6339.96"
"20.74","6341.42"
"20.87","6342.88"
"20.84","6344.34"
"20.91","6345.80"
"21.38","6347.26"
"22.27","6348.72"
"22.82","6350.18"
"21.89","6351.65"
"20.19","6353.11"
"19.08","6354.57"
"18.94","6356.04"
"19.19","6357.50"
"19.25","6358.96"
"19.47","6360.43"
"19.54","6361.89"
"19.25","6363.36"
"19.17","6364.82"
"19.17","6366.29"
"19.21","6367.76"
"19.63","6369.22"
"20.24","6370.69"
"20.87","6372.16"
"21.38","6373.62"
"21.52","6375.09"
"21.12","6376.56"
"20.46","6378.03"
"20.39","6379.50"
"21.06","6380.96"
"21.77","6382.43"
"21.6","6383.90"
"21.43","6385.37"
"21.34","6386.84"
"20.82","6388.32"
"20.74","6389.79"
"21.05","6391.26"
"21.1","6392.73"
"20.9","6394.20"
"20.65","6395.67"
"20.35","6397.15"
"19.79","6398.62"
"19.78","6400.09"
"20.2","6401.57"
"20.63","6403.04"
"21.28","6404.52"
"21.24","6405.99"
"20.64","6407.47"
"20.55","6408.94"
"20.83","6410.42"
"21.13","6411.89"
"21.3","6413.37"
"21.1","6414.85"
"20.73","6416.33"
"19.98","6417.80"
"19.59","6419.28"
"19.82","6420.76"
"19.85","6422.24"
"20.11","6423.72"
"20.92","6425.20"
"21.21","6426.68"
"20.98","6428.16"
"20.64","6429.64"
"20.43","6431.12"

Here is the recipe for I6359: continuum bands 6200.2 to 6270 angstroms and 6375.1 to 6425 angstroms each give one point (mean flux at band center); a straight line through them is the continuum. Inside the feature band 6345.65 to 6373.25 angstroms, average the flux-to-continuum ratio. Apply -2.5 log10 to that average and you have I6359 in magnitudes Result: 0.02 mag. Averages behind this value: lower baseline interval 19.8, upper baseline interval 20.7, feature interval 20.1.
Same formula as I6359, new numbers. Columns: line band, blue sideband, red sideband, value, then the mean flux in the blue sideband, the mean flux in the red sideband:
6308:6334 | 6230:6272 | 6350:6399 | -0.05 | 19.2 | 20.4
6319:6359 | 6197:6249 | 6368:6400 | -0.02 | 20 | 20.8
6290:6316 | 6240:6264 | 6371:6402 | -0.02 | 19.3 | 20.9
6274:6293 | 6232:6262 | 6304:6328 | 0.00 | 19.2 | 20.7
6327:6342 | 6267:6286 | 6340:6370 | -0.05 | 19.7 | 20.2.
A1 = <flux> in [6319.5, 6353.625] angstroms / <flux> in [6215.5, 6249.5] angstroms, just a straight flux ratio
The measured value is 1.08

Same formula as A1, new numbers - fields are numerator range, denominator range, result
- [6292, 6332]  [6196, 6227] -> 1.00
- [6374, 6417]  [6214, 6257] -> 1.06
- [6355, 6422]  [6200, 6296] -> 1.03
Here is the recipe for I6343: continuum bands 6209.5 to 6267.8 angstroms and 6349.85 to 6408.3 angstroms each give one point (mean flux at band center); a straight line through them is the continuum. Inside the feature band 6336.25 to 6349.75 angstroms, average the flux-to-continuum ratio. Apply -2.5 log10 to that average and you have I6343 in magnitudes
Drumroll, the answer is -0.04 mag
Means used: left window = 19.6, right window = 20.5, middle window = 21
